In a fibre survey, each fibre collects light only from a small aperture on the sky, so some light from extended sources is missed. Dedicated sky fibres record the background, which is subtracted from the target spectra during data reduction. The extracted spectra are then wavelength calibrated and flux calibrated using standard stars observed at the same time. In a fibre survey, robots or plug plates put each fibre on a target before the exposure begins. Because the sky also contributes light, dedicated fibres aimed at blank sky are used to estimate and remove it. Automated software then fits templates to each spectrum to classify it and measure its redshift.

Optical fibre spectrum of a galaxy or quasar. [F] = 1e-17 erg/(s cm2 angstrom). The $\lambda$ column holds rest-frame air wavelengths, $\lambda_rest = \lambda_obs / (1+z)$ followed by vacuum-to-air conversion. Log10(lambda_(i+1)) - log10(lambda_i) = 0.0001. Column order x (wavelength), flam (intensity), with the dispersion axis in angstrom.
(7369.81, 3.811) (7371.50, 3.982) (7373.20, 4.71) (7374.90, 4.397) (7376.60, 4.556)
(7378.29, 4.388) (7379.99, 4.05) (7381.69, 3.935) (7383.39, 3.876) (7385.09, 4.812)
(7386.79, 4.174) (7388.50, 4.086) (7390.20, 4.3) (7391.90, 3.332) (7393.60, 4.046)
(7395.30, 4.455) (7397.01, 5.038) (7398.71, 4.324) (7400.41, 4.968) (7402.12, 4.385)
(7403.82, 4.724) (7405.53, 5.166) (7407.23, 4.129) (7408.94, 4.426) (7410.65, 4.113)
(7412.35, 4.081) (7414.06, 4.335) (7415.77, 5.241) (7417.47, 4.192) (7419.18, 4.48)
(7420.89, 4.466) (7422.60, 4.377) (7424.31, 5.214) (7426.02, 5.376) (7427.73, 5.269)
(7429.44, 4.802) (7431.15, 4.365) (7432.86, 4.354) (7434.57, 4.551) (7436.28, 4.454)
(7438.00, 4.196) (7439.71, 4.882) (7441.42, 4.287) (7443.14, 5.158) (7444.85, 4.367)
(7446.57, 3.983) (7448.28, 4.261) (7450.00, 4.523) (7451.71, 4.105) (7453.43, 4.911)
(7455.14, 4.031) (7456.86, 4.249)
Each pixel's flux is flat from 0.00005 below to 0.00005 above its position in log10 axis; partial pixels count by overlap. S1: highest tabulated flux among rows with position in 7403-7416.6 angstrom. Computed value 5.241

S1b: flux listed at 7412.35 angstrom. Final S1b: 4.081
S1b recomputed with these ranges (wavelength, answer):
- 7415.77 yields 5.241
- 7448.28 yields 4.261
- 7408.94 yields 4.426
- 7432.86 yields 4.354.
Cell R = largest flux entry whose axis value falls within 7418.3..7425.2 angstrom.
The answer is 5.214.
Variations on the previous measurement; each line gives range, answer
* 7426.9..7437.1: 5.269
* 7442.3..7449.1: 5.158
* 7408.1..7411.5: 4.426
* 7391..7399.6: 5.038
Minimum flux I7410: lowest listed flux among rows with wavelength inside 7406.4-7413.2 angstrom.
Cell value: 4.081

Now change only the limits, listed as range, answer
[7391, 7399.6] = 3.332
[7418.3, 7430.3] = 4.377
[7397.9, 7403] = 4.324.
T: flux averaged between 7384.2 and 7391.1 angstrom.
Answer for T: 4.33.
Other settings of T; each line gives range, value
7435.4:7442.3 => 4.45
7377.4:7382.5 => 4.14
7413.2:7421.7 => 4.54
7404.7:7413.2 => 4.38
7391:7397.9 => 4.22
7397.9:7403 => 4.56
